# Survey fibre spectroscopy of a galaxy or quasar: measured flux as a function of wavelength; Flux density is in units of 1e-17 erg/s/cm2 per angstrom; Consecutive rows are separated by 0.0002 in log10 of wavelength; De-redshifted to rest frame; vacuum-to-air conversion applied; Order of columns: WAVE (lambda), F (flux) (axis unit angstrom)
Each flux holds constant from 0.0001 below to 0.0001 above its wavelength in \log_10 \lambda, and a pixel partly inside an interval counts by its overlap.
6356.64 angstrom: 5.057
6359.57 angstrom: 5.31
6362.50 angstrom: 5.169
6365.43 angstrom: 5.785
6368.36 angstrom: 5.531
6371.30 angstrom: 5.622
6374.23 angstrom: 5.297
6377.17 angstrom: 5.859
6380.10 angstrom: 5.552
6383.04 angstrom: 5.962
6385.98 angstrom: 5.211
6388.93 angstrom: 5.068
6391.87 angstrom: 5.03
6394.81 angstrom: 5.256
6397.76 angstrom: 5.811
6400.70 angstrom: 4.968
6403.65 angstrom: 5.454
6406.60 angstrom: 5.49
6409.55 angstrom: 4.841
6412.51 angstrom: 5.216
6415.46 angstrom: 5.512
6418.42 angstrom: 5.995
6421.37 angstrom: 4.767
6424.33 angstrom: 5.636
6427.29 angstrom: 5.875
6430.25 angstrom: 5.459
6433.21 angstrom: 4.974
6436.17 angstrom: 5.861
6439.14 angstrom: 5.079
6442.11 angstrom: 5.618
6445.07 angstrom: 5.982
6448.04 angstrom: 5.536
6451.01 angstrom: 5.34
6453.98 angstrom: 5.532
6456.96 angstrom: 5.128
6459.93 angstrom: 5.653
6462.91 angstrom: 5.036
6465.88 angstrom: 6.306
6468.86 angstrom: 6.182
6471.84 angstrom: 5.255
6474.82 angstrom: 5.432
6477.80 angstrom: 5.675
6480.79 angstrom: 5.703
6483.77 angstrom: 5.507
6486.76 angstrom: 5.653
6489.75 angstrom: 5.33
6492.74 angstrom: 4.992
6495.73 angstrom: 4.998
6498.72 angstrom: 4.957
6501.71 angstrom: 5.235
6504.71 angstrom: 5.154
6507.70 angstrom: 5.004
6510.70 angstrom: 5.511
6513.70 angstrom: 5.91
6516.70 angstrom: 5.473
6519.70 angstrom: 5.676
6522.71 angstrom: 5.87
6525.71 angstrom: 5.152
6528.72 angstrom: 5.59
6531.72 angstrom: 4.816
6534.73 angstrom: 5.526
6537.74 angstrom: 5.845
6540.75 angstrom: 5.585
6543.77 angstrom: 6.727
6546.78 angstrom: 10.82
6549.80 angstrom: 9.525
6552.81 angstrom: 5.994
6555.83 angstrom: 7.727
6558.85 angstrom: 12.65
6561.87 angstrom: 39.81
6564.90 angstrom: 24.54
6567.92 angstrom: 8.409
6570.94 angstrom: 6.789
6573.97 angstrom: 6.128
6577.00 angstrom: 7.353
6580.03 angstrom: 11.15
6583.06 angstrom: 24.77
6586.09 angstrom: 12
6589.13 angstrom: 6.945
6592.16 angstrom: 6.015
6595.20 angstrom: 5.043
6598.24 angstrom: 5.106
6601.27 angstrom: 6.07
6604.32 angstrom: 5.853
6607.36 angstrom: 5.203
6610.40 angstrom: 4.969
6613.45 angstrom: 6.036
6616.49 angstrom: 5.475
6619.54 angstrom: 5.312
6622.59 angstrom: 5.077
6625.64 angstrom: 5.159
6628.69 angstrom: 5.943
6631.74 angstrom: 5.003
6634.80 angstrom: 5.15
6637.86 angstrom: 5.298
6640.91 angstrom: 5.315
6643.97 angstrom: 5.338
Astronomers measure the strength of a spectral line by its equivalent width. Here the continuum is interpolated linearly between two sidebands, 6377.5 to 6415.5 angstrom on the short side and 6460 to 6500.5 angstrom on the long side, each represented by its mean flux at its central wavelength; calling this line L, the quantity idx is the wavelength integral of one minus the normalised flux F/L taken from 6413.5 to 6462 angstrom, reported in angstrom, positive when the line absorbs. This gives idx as -0.74 angstrom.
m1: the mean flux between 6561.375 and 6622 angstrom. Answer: 9.56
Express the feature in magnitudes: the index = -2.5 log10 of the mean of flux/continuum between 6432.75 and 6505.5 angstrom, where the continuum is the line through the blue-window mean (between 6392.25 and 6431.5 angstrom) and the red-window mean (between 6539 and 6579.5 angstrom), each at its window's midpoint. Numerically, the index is 0.38 mag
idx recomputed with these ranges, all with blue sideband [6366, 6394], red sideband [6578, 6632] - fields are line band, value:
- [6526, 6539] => 2.55 angstrom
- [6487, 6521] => 6.23 angstrom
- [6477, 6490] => 1.50 angstrom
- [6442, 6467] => 2.16 angstrom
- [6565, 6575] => -3.68 angstrom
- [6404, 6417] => 0.98 angstrom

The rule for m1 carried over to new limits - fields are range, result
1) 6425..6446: 5.54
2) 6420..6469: 5.51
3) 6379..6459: 5.41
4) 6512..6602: 9.33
